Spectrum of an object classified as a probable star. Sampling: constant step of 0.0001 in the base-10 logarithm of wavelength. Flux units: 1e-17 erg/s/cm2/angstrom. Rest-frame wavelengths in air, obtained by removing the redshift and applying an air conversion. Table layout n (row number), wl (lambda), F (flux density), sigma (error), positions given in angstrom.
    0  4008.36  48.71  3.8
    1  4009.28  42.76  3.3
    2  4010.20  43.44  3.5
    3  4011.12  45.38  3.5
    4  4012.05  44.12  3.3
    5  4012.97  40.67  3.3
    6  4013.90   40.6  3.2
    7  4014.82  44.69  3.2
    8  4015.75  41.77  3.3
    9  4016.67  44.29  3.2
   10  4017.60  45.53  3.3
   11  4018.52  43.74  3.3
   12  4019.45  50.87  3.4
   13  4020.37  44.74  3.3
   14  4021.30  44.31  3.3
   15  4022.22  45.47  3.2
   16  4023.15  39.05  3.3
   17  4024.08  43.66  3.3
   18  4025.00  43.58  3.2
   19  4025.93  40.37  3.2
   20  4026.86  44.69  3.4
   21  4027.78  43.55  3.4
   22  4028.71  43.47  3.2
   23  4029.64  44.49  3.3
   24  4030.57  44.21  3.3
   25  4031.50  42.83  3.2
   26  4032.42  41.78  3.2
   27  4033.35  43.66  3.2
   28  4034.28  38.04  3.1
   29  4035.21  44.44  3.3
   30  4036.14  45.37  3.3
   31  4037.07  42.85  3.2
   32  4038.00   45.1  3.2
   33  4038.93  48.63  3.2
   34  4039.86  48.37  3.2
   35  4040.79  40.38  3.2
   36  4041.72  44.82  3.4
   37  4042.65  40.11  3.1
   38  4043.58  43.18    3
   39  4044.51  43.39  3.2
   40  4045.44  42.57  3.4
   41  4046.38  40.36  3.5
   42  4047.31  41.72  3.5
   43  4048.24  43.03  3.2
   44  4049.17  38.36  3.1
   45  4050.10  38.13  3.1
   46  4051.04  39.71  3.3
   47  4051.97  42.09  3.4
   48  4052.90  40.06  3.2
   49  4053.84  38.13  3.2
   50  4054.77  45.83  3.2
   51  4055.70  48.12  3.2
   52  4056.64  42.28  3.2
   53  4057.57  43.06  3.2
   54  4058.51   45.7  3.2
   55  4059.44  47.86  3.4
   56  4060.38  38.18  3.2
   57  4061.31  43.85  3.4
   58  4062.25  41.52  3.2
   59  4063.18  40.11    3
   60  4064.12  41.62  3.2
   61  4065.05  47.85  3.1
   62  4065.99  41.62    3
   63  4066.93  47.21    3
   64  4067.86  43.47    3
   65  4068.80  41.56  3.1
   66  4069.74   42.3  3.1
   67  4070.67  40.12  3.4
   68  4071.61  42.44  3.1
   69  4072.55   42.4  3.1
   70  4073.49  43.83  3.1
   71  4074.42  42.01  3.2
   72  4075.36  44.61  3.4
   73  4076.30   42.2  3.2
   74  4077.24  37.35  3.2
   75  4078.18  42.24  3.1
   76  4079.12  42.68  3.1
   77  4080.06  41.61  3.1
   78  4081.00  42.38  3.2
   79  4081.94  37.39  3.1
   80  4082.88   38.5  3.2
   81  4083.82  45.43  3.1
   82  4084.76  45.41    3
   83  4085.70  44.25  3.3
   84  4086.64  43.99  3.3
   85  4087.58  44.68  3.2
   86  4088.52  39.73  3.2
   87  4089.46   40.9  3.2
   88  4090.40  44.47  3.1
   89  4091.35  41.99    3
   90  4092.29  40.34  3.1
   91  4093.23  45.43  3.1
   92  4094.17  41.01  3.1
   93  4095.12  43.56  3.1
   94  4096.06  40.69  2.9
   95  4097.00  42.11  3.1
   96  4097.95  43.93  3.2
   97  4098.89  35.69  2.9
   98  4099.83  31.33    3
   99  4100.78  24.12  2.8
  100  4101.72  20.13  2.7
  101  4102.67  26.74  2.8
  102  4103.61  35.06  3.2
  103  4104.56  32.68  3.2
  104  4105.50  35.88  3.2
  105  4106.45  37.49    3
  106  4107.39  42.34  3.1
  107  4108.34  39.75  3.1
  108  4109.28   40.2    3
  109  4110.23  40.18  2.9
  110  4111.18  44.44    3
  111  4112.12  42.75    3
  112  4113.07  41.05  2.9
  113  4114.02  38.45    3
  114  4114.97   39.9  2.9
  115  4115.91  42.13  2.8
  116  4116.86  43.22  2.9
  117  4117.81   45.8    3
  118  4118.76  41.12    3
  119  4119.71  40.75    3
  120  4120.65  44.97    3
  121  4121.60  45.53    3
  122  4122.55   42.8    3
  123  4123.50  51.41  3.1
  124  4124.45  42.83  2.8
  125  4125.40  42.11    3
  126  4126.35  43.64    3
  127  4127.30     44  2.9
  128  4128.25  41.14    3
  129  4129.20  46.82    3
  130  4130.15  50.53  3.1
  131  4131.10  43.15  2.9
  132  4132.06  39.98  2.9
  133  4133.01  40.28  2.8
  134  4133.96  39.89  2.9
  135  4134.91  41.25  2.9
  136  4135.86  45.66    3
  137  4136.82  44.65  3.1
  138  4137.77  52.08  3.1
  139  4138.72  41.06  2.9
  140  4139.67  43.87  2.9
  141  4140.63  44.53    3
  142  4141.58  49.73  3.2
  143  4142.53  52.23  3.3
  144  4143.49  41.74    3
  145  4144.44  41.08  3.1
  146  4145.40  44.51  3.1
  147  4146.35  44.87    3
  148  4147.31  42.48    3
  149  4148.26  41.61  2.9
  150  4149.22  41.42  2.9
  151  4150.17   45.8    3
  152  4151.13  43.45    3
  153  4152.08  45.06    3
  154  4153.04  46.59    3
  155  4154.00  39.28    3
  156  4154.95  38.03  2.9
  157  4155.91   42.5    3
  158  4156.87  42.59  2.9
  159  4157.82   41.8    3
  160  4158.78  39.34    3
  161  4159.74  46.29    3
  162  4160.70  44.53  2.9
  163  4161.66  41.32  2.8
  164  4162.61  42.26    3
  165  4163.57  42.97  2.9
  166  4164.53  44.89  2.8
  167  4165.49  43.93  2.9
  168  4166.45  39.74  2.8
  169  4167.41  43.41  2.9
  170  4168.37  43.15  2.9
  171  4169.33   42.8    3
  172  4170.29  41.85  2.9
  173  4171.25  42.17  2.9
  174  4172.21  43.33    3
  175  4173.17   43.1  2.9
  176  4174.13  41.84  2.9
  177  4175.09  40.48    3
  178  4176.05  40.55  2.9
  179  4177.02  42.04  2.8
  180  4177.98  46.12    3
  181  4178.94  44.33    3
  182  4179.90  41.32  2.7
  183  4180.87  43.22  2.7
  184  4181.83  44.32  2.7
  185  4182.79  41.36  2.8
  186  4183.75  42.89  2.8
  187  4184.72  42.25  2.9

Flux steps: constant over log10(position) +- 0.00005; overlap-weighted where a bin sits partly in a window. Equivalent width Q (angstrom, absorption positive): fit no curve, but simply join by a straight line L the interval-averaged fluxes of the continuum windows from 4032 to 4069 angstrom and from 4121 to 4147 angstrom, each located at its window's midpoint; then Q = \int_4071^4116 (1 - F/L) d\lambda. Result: 3.9 angstrom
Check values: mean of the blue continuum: 42.9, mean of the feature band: 39.9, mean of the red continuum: 44.5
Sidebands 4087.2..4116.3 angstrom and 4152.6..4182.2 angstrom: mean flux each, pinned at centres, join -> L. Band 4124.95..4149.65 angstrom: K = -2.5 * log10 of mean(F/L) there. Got -0.08 mag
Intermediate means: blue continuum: 38.7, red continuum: 42.6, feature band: 44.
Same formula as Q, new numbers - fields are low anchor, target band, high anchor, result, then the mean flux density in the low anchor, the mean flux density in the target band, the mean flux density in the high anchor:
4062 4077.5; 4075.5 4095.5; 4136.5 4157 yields 0.32 angstrom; 42.6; 42.2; 44.1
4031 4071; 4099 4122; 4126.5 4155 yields 2.89 angstrom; 42.8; 38.1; 44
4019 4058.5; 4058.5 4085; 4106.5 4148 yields 0.47 angstrom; 43.1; 42.5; 43.4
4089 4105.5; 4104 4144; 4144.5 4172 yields -3.40 angstrom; 37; 42.9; 42.8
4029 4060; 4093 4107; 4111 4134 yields 2.45 angstrom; 43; 35.6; 43.2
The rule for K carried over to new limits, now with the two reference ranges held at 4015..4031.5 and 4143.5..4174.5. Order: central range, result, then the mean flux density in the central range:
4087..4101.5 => 0.10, 39.7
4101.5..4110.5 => 0.22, 35.3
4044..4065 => 0.04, 42.2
